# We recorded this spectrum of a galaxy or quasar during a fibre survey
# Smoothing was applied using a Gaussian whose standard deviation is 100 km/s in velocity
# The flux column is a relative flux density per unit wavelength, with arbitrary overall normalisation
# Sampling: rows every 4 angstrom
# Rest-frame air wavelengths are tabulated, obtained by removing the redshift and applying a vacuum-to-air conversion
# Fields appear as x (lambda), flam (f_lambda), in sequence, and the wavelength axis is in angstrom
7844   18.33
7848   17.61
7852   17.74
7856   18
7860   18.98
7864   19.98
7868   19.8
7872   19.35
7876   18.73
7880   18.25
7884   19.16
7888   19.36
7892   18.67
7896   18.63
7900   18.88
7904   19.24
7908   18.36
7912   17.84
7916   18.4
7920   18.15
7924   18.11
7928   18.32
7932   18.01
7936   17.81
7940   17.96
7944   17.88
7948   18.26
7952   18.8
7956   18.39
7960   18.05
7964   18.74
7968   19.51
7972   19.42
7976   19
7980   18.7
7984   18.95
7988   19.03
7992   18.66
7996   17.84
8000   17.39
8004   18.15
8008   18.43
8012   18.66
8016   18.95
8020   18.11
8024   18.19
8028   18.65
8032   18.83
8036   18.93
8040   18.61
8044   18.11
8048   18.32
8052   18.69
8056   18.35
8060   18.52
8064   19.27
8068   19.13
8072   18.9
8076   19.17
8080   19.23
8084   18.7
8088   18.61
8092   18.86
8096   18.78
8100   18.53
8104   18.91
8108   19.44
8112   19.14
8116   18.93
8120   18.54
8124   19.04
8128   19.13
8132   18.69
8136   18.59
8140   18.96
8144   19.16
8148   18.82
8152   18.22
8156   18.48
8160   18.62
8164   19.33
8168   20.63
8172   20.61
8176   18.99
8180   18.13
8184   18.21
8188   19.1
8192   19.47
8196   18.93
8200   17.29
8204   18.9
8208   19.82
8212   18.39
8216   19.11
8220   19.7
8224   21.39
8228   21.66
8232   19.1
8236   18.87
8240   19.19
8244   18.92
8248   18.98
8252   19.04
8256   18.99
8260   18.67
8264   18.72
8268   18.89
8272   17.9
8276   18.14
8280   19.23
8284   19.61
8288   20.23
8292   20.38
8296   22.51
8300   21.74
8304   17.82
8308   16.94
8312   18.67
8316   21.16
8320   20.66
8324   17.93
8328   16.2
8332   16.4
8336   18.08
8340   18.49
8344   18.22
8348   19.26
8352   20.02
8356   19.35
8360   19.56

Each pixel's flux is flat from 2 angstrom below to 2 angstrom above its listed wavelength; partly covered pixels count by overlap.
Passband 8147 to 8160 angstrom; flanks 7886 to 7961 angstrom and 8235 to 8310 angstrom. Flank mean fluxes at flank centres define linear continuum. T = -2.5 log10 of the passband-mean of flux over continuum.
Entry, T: 0.02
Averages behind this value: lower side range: 18.4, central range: 18.5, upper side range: 19.2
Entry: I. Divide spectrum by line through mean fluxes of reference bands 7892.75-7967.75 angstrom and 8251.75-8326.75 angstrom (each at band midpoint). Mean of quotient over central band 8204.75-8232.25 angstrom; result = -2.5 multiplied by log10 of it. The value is -0.043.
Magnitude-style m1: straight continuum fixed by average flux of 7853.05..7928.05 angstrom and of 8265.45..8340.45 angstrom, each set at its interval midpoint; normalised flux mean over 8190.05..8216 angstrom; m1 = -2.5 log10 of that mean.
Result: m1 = 0.01 mag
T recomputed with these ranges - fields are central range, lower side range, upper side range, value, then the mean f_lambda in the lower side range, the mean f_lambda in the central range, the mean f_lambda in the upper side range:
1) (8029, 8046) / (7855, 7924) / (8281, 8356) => 0.02 mag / 18.8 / 18.6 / 19.1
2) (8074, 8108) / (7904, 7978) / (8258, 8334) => -0.01 mag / 18.4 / 18.9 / 19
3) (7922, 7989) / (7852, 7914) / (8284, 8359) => 0.02 mag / 18.8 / 18.5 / 19.1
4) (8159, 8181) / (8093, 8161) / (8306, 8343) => -0.04 mag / 18.8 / 19.5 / 18.3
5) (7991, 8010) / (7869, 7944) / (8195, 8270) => 0.04 mag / 18.5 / 18.1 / 19.2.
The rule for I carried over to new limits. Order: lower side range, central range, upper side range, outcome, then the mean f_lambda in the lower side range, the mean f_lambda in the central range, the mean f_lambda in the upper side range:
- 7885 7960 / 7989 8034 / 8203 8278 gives 0.01 mag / 18.4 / 18.4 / 19.2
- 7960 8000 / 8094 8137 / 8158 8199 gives 0.01 mag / 18.8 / 18.9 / 19.2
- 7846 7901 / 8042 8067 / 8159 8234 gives 0.03 mag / 18.8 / 18.6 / 19.3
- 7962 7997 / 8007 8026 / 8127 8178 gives 0.03 mag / 18.9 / 18.5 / 19.1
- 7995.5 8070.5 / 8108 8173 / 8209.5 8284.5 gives -0.01 mag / 18.5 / 19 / 19.2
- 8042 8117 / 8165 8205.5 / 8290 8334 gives 0.00 mag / 18.8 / 19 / 19.1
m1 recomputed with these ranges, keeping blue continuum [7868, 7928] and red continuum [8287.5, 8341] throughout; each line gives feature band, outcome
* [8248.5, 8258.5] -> 0.001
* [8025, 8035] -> 0.006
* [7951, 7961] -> 0.019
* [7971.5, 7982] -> -0.013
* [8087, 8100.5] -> 0.008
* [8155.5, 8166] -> 0.004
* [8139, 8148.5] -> -0.006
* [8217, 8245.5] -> -0.047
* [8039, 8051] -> 0.027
